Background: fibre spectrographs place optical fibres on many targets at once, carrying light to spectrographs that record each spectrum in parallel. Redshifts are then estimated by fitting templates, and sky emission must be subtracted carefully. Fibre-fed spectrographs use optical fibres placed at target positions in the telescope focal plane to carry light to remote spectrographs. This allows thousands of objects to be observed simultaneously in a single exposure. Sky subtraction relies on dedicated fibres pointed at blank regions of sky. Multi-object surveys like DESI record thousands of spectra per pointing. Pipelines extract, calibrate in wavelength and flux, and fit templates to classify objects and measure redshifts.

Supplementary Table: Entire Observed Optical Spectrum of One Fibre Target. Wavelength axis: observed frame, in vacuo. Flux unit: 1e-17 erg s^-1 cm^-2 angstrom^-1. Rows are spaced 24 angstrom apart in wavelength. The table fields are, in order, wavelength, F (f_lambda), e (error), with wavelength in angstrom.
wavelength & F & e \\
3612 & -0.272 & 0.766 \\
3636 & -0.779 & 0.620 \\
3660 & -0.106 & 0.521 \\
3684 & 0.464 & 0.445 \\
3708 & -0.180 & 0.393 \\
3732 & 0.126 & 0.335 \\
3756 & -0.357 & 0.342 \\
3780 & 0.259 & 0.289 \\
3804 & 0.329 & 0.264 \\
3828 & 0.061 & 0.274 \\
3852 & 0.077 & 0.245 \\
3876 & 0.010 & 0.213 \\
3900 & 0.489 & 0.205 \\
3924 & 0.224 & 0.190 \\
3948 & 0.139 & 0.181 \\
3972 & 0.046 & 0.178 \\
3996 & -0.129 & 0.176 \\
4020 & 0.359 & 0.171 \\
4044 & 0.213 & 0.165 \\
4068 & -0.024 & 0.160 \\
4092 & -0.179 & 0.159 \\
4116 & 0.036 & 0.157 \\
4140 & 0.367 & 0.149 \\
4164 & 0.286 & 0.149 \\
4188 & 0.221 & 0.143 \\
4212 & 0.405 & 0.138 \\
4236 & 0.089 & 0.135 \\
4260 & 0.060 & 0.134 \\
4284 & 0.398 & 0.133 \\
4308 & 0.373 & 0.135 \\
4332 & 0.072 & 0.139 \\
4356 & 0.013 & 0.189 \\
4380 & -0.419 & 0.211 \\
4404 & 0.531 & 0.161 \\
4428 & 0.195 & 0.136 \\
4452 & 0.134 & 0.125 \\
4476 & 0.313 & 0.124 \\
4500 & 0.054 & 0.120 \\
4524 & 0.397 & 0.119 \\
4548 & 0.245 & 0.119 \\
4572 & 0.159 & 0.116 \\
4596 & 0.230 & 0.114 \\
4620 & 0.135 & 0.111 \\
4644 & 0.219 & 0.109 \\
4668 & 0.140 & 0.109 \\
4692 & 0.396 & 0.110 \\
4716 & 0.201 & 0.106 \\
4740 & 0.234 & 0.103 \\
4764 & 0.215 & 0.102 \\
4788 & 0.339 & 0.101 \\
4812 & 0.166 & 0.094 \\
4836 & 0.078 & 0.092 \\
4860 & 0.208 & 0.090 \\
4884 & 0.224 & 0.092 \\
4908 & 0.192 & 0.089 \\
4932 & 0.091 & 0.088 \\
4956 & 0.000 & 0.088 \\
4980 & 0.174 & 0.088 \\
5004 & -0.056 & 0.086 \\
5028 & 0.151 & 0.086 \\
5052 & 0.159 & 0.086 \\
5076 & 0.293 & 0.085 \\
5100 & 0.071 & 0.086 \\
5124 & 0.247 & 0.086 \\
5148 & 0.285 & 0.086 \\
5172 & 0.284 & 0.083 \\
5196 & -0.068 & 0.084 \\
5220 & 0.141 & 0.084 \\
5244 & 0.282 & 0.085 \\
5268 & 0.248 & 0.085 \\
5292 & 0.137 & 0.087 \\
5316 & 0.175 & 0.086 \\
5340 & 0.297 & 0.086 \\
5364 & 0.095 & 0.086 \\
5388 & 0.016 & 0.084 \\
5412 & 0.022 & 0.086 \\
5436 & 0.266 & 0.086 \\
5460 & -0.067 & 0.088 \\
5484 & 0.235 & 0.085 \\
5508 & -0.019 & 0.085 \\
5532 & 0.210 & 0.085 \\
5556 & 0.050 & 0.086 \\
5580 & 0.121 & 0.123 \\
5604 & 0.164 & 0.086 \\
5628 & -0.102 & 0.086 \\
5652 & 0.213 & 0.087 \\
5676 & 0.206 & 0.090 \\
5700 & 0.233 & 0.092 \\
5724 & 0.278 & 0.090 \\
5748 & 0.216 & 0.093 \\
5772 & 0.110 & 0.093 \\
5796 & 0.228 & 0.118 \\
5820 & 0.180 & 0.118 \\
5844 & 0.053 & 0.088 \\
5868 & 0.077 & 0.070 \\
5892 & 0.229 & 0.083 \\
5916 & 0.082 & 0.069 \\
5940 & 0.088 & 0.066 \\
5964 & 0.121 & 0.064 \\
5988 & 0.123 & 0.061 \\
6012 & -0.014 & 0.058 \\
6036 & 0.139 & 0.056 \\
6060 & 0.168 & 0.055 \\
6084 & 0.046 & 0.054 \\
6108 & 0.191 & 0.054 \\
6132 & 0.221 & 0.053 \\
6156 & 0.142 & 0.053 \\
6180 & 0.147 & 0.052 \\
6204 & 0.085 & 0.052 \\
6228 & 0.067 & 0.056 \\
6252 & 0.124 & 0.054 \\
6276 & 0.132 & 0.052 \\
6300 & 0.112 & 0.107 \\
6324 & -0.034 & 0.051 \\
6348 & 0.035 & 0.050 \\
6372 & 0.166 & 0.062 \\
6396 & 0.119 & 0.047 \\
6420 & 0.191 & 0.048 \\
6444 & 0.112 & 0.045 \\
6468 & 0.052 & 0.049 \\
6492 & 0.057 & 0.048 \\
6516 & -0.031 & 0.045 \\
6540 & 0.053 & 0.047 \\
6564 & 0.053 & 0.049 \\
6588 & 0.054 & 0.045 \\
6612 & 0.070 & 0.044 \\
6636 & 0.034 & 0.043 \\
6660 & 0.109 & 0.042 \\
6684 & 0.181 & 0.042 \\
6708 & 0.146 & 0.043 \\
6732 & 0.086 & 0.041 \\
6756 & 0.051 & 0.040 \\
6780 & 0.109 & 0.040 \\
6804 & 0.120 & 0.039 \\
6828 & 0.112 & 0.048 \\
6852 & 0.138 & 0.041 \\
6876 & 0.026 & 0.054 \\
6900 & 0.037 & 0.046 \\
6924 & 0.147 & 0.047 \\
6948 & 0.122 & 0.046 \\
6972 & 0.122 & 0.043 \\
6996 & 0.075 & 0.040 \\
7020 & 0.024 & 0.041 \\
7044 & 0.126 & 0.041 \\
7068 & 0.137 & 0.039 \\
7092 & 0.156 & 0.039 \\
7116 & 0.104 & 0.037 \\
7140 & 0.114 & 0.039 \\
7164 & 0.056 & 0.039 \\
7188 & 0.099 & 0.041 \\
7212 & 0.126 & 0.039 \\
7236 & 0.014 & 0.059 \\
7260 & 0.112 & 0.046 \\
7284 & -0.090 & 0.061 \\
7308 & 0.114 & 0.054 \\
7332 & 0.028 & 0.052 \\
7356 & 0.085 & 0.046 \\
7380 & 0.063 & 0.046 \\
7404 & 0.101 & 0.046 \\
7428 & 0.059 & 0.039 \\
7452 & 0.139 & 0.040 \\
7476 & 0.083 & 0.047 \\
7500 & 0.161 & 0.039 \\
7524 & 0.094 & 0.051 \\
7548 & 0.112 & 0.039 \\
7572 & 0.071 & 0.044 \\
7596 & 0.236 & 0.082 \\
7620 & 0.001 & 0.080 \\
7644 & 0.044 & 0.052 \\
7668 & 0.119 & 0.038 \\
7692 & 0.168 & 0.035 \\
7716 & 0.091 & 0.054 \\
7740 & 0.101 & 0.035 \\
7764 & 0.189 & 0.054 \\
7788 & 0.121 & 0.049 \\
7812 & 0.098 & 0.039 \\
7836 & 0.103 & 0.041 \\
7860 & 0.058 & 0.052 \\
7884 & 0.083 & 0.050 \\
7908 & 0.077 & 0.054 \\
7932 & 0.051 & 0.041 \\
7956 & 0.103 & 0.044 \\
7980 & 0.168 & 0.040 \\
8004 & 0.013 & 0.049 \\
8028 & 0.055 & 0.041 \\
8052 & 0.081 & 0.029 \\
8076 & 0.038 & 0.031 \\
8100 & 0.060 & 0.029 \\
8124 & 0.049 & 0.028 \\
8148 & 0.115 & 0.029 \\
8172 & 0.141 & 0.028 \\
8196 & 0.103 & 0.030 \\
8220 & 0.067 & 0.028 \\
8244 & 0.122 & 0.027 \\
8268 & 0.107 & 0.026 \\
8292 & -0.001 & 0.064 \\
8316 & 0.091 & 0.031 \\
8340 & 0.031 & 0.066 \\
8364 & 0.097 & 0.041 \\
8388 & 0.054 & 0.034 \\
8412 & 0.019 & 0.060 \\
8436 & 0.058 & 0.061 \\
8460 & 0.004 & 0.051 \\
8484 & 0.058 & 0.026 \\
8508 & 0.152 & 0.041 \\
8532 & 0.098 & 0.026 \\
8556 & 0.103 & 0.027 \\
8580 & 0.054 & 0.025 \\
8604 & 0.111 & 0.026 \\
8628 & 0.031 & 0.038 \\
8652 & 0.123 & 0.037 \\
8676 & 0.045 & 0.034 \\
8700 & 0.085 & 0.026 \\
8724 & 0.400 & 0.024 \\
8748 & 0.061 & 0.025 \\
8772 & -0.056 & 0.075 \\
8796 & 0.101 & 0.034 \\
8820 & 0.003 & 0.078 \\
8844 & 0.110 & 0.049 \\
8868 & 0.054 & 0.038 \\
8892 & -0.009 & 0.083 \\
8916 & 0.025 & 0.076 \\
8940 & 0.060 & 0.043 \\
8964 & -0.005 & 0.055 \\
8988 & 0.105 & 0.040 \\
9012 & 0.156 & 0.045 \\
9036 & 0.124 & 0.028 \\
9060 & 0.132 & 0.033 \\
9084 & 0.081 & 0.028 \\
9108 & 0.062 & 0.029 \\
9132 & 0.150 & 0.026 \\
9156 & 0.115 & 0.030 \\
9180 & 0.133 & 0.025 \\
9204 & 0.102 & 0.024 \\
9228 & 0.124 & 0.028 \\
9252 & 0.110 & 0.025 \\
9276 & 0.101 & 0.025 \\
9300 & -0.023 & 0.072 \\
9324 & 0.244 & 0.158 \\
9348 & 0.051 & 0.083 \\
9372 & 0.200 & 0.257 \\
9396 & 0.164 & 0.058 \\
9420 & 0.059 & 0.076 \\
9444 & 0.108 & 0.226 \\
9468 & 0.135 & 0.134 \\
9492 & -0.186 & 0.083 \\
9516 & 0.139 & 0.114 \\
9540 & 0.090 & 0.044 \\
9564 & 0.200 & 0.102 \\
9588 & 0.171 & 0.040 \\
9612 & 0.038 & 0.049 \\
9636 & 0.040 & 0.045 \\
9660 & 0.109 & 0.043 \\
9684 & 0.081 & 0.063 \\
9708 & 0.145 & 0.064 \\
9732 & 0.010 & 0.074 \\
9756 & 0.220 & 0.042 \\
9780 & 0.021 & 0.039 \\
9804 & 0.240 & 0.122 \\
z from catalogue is 1.339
